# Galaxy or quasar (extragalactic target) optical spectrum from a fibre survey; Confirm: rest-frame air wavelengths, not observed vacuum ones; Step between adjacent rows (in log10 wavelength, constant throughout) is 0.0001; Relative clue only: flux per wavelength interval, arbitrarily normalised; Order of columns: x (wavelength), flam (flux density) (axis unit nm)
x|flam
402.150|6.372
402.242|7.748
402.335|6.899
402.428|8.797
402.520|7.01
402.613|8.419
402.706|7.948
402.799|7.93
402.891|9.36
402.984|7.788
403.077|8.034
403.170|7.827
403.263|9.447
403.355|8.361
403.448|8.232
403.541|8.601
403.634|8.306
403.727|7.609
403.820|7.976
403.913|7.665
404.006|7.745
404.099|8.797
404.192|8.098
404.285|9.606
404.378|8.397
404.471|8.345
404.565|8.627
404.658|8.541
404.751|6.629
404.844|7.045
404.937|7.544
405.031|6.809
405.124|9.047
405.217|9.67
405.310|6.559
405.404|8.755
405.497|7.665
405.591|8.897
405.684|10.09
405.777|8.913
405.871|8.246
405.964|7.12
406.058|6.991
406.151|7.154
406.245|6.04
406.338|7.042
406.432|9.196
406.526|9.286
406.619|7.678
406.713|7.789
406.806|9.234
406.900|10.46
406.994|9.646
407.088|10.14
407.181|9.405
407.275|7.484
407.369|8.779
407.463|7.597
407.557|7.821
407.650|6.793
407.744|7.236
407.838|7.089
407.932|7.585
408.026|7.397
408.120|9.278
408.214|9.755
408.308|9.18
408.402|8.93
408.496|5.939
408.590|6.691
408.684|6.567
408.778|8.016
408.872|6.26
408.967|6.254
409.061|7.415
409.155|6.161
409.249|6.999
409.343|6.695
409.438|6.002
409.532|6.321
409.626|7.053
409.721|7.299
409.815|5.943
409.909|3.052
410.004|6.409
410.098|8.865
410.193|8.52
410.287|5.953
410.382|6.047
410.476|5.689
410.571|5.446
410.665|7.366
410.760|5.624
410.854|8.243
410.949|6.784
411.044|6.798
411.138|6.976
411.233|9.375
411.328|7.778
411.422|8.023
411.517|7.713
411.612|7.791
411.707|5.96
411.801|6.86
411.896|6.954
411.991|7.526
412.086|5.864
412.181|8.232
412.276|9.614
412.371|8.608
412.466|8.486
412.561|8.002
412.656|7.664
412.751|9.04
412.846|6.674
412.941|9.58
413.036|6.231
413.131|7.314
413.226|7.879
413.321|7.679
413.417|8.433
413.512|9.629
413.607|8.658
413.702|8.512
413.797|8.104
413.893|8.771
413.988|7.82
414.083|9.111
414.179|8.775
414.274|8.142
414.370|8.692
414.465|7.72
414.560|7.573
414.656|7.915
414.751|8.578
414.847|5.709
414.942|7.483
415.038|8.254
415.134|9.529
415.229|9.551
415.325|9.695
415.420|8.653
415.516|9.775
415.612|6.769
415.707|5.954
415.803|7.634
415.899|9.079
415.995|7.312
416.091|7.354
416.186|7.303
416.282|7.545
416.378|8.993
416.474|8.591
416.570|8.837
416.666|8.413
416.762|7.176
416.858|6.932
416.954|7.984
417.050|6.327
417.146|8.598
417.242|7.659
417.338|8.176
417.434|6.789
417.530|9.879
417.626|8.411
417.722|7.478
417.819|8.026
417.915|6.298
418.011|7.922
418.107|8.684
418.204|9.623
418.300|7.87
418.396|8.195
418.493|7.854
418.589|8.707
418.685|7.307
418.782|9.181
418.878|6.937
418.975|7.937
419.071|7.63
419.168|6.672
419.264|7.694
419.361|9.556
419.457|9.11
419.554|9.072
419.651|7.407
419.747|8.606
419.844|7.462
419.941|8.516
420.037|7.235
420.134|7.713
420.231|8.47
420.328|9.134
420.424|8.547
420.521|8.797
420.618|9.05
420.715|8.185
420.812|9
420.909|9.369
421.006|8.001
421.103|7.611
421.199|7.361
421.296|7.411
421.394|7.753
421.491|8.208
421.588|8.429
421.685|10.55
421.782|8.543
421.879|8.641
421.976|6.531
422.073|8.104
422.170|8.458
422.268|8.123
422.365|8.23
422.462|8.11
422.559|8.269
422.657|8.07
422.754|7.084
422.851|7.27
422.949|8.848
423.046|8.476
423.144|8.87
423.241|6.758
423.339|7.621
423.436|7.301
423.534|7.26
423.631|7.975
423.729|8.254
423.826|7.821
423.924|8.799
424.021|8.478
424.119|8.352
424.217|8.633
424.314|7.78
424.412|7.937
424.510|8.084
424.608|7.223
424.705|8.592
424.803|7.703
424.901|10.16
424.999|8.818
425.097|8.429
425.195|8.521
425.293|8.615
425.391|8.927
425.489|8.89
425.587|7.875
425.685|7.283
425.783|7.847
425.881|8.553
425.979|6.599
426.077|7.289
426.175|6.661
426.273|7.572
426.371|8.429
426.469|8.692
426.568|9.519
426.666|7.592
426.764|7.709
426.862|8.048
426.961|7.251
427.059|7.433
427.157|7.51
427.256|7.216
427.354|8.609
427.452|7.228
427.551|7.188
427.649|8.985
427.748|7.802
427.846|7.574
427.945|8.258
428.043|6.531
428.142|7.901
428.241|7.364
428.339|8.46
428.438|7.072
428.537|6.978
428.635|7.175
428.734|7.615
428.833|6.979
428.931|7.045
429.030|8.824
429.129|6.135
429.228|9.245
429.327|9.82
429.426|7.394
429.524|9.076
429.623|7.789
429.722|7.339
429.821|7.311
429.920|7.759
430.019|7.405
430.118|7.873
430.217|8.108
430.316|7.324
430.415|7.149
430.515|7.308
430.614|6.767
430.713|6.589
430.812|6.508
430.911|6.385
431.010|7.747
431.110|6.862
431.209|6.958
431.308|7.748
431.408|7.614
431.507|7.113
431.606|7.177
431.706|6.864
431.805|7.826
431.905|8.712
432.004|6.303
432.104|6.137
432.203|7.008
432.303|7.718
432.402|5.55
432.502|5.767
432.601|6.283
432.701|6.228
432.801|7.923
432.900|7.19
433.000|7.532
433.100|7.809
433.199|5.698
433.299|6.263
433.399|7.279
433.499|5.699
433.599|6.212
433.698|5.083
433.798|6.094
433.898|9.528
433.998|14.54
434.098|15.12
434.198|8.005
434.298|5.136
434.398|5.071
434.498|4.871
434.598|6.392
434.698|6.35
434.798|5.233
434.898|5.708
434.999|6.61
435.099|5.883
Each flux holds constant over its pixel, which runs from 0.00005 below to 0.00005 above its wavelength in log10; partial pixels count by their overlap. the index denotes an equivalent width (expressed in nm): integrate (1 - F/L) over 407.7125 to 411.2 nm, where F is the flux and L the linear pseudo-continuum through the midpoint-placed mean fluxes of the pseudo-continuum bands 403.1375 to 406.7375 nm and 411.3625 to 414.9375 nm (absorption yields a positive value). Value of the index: 0.45 nm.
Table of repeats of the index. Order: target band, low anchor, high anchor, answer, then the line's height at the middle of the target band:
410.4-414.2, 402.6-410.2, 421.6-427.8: 0.102 nm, 7.93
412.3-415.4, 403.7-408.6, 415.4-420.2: -0.085 nm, 8.04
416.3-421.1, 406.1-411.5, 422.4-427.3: -0.217 nm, 7.8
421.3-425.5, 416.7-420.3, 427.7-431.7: -0.237 nm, 7.77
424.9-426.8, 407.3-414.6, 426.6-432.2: -0.162 nm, 7.51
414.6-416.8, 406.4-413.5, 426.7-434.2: -0.159 nm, 7.55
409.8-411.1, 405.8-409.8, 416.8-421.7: 0.217 nm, 7.8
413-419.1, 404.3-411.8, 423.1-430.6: -0.271 nm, 7.72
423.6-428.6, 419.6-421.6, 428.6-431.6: -0.118 nm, 7.79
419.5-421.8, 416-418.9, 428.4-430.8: -0.142 nm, 7.87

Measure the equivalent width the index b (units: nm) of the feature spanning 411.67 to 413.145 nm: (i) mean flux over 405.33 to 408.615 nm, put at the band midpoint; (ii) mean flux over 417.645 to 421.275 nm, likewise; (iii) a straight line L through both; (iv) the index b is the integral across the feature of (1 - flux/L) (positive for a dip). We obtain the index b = 0.09 nm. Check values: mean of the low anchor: 8.2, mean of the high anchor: 8.17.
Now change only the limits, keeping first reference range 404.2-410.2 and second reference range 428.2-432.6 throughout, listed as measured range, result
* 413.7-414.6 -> -0.08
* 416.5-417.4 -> -0.02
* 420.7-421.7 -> -0.10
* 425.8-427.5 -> -0.08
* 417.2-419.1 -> -0.12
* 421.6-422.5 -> -0.10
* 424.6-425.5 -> -0.14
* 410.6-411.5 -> 0.03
